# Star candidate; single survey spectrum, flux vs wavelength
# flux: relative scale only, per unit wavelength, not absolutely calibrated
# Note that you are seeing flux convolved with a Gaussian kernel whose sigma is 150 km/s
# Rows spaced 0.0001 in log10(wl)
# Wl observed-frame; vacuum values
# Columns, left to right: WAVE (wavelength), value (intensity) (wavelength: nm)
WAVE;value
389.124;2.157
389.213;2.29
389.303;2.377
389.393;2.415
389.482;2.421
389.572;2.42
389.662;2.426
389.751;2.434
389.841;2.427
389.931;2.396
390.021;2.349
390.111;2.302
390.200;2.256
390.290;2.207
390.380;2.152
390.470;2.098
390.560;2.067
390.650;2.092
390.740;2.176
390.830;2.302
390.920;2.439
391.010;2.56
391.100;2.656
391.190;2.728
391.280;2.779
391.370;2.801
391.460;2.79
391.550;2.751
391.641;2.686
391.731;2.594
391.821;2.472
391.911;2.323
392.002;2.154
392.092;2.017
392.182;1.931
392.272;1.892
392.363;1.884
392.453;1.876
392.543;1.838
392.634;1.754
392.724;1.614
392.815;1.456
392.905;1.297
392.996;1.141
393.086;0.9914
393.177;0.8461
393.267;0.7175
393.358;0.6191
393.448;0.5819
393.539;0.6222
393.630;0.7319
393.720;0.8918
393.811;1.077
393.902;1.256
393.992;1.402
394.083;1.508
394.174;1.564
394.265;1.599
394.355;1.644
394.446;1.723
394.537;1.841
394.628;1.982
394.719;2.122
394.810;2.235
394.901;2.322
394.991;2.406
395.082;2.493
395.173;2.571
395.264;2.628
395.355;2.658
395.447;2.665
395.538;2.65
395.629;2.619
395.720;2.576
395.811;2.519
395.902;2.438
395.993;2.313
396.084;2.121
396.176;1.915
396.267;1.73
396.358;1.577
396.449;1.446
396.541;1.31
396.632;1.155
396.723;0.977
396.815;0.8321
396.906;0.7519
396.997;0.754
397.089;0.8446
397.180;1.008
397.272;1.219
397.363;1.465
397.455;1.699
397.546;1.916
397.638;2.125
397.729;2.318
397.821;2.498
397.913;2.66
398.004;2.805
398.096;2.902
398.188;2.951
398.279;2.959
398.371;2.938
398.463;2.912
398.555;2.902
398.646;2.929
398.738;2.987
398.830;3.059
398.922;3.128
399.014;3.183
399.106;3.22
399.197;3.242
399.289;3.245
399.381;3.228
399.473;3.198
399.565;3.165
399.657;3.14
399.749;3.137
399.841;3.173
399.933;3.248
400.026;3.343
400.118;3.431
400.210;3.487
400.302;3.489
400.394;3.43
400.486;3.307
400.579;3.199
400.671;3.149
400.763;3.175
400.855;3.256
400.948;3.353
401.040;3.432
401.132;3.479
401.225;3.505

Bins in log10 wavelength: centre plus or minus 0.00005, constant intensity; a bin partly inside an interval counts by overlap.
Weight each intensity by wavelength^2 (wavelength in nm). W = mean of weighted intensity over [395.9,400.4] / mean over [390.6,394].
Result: 1.39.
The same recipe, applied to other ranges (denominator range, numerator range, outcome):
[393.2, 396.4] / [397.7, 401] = 1.73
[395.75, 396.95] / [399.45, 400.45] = 2.05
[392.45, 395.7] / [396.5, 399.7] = 1.43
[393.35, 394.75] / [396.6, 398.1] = 1.23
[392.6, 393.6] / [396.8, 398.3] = 1.83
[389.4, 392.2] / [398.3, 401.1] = 1.40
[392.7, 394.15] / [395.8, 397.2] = 1.42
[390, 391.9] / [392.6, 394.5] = 0.49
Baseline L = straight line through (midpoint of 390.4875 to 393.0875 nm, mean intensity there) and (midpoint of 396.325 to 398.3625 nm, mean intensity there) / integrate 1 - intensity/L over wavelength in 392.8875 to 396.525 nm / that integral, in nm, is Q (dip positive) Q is 0.33 nm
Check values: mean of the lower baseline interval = 2.16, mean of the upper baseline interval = 1.76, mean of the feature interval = 1.75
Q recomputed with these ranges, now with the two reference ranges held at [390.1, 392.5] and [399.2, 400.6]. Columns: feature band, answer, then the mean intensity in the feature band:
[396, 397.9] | 0.92 nm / 1.52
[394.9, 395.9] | 0.08 nm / 2.56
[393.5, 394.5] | 0.51 nm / 1.28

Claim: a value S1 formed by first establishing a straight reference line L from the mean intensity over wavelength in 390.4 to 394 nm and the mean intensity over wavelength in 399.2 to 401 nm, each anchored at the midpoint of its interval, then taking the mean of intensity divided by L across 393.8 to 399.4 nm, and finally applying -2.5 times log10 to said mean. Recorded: 0.22 mag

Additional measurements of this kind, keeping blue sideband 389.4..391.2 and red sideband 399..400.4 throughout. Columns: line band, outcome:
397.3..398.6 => 0.24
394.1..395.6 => 0.27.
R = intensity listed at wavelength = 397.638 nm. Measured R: 2.125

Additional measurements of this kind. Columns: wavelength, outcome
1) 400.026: 3.343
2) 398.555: 2.902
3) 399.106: 3.22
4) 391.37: 2.801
